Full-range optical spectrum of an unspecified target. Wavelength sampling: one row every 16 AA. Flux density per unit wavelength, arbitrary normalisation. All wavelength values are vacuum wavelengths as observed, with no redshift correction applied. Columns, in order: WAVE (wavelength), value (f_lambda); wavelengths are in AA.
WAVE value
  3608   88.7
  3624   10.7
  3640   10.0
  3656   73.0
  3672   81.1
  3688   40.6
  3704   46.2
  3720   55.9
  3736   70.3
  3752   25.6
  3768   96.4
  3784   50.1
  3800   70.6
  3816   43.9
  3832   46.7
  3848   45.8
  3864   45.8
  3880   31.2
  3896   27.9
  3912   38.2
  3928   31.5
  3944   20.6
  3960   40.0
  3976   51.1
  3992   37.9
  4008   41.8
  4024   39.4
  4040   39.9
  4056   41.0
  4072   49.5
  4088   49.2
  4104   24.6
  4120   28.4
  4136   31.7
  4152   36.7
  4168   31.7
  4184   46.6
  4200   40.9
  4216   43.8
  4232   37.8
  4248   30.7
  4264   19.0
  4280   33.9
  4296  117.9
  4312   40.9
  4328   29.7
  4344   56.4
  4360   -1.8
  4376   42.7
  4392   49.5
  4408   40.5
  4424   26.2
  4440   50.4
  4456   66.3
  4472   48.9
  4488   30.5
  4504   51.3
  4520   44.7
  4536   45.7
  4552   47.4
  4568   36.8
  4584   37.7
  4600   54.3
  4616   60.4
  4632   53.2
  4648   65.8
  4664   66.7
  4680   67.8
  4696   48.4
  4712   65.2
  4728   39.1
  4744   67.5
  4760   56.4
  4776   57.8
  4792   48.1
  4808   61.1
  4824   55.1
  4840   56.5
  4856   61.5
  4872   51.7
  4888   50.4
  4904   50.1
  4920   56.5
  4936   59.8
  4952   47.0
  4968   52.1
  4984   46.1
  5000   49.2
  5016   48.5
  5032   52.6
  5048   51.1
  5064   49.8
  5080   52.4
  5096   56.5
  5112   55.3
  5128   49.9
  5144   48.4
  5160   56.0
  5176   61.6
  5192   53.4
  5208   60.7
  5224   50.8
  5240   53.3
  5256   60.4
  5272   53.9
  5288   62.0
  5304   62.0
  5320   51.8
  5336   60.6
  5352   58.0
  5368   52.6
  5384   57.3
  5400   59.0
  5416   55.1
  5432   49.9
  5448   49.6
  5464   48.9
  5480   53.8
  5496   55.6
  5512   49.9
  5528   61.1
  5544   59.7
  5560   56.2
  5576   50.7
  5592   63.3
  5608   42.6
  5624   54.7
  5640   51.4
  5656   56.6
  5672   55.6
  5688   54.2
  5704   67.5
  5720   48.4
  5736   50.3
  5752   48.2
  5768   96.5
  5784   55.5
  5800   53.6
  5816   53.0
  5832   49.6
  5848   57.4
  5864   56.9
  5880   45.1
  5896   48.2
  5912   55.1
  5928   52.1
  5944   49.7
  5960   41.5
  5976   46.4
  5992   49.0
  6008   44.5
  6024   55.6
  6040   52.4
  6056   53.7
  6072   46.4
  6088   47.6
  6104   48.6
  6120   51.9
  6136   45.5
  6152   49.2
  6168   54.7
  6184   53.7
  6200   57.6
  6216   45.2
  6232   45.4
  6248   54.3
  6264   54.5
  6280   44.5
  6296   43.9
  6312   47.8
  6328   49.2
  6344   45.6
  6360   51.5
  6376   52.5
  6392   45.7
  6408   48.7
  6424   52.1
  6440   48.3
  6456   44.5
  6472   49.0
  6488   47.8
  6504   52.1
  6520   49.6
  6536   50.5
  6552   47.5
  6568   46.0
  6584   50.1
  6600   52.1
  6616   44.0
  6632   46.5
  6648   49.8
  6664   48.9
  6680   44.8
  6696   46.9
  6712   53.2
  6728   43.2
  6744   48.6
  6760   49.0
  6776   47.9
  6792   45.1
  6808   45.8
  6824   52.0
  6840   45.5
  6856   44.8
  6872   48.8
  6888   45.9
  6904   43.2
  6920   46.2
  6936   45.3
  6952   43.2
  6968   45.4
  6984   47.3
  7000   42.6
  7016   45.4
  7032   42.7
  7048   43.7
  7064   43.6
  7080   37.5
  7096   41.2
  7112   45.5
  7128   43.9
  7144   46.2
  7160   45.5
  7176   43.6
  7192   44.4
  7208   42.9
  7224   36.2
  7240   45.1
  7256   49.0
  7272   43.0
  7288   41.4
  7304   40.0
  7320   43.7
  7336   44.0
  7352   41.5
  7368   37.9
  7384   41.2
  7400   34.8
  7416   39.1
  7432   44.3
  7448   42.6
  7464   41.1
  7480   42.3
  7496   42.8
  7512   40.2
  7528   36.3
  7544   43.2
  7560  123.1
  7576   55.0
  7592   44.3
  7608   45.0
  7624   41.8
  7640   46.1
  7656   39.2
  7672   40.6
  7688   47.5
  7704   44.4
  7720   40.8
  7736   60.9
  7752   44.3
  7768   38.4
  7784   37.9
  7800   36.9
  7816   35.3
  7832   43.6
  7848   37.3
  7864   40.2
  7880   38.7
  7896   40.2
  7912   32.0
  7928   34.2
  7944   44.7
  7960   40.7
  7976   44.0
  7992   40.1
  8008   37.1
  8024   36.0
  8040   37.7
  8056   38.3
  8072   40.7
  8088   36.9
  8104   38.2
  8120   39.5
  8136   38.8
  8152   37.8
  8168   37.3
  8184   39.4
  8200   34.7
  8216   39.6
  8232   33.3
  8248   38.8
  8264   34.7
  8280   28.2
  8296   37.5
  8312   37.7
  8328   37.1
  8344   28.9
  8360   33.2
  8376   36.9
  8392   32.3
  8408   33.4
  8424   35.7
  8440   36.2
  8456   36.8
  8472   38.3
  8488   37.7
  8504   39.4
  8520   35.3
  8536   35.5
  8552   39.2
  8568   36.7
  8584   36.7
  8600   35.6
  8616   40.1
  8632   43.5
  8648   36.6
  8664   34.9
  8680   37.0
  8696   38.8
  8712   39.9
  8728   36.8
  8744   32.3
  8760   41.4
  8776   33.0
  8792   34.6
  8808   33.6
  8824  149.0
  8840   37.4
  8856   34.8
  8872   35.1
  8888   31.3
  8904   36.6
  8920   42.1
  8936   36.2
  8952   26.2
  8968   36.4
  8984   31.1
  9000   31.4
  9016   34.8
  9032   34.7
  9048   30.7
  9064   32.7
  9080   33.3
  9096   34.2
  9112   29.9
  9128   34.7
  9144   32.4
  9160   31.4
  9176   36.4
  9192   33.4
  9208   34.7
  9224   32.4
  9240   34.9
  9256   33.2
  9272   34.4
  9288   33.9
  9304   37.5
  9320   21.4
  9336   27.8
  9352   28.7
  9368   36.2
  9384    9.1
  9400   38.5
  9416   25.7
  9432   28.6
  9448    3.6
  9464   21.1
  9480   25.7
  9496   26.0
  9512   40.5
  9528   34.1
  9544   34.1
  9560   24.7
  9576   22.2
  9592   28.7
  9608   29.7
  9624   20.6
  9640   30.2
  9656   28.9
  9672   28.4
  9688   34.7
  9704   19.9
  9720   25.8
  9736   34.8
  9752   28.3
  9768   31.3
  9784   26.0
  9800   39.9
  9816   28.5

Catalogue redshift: 0.15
